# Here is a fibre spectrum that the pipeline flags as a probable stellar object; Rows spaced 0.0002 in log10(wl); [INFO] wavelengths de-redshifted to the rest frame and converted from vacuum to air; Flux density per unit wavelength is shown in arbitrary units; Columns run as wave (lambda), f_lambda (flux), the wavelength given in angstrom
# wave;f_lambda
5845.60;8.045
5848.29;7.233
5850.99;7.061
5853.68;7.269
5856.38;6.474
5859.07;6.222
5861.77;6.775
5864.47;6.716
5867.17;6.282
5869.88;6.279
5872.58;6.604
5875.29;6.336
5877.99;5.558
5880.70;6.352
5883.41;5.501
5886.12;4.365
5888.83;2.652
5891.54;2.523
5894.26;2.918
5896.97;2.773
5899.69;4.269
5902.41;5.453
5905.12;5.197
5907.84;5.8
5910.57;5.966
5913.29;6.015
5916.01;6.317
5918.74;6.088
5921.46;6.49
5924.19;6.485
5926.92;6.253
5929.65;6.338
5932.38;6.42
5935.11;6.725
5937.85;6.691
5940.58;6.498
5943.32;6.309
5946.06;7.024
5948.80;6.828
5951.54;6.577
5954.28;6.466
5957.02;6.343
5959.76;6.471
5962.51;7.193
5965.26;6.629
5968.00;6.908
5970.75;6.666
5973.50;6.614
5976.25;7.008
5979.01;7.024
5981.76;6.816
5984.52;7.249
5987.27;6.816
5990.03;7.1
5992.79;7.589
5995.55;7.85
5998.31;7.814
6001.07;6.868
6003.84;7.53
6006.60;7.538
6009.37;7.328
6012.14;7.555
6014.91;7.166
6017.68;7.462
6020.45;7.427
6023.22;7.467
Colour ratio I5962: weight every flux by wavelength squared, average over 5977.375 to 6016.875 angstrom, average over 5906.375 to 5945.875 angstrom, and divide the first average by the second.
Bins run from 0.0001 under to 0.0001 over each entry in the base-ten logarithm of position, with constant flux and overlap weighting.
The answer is 1.2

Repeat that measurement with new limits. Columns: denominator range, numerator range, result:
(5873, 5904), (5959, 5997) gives 1.61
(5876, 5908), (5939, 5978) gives 1.54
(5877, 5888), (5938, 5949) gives 1.28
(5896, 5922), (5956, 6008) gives 1.33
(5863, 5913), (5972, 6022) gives 1.48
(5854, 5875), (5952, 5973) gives 1.06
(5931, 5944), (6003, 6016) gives 1.16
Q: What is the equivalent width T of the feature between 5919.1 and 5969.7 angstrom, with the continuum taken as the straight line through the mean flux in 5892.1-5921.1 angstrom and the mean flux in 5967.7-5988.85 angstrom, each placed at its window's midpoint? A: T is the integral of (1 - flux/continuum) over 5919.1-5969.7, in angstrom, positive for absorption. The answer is -4.8 angstrom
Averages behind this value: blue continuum 5.06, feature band 6.58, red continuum 6.89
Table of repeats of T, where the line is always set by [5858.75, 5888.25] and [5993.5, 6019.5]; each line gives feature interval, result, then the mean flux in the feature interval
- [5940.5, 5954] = 0.3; 6.64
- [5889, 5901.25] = 6.1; 3.11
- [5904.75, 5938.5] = 1.5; 6.23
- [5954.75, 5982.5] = 1.1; 6.76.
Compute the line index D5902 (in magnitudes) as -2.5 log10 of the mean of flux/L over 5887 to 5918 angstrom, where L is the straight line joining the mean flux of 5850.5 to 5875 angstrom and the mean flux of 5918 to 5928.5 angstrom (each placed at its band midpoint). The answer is 0.37 mag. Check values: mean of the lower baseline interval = 6.6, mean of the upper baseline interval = 6.35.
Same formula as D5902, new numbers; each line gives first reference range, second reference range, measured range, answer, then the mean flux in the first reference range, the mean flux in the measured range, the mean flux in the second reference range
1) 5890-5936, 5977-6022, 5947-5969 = -0.048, 5.39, 6.68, 7.32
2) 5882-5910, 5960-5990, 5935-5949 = -0.157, 4.2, 6.66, 6.89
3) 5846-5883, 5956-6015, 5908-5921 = 0.116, 6.56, 6.1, 7.1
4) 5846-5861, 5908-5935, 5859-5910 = 0.272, 6.93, 5.17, 6.26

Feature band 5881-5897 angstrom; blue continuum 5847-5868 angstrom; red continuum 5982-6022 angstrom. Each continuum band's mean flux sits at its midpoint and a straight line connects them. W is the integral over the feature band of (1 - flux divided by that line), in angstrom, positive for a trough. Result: 7.4 angstrom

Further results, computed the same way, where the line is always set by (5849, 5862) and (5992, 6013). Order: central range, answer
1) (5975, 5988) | 0.7 angstrom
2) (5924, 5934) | 1.1 angstrom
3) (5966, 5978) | 0.9 angstrom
